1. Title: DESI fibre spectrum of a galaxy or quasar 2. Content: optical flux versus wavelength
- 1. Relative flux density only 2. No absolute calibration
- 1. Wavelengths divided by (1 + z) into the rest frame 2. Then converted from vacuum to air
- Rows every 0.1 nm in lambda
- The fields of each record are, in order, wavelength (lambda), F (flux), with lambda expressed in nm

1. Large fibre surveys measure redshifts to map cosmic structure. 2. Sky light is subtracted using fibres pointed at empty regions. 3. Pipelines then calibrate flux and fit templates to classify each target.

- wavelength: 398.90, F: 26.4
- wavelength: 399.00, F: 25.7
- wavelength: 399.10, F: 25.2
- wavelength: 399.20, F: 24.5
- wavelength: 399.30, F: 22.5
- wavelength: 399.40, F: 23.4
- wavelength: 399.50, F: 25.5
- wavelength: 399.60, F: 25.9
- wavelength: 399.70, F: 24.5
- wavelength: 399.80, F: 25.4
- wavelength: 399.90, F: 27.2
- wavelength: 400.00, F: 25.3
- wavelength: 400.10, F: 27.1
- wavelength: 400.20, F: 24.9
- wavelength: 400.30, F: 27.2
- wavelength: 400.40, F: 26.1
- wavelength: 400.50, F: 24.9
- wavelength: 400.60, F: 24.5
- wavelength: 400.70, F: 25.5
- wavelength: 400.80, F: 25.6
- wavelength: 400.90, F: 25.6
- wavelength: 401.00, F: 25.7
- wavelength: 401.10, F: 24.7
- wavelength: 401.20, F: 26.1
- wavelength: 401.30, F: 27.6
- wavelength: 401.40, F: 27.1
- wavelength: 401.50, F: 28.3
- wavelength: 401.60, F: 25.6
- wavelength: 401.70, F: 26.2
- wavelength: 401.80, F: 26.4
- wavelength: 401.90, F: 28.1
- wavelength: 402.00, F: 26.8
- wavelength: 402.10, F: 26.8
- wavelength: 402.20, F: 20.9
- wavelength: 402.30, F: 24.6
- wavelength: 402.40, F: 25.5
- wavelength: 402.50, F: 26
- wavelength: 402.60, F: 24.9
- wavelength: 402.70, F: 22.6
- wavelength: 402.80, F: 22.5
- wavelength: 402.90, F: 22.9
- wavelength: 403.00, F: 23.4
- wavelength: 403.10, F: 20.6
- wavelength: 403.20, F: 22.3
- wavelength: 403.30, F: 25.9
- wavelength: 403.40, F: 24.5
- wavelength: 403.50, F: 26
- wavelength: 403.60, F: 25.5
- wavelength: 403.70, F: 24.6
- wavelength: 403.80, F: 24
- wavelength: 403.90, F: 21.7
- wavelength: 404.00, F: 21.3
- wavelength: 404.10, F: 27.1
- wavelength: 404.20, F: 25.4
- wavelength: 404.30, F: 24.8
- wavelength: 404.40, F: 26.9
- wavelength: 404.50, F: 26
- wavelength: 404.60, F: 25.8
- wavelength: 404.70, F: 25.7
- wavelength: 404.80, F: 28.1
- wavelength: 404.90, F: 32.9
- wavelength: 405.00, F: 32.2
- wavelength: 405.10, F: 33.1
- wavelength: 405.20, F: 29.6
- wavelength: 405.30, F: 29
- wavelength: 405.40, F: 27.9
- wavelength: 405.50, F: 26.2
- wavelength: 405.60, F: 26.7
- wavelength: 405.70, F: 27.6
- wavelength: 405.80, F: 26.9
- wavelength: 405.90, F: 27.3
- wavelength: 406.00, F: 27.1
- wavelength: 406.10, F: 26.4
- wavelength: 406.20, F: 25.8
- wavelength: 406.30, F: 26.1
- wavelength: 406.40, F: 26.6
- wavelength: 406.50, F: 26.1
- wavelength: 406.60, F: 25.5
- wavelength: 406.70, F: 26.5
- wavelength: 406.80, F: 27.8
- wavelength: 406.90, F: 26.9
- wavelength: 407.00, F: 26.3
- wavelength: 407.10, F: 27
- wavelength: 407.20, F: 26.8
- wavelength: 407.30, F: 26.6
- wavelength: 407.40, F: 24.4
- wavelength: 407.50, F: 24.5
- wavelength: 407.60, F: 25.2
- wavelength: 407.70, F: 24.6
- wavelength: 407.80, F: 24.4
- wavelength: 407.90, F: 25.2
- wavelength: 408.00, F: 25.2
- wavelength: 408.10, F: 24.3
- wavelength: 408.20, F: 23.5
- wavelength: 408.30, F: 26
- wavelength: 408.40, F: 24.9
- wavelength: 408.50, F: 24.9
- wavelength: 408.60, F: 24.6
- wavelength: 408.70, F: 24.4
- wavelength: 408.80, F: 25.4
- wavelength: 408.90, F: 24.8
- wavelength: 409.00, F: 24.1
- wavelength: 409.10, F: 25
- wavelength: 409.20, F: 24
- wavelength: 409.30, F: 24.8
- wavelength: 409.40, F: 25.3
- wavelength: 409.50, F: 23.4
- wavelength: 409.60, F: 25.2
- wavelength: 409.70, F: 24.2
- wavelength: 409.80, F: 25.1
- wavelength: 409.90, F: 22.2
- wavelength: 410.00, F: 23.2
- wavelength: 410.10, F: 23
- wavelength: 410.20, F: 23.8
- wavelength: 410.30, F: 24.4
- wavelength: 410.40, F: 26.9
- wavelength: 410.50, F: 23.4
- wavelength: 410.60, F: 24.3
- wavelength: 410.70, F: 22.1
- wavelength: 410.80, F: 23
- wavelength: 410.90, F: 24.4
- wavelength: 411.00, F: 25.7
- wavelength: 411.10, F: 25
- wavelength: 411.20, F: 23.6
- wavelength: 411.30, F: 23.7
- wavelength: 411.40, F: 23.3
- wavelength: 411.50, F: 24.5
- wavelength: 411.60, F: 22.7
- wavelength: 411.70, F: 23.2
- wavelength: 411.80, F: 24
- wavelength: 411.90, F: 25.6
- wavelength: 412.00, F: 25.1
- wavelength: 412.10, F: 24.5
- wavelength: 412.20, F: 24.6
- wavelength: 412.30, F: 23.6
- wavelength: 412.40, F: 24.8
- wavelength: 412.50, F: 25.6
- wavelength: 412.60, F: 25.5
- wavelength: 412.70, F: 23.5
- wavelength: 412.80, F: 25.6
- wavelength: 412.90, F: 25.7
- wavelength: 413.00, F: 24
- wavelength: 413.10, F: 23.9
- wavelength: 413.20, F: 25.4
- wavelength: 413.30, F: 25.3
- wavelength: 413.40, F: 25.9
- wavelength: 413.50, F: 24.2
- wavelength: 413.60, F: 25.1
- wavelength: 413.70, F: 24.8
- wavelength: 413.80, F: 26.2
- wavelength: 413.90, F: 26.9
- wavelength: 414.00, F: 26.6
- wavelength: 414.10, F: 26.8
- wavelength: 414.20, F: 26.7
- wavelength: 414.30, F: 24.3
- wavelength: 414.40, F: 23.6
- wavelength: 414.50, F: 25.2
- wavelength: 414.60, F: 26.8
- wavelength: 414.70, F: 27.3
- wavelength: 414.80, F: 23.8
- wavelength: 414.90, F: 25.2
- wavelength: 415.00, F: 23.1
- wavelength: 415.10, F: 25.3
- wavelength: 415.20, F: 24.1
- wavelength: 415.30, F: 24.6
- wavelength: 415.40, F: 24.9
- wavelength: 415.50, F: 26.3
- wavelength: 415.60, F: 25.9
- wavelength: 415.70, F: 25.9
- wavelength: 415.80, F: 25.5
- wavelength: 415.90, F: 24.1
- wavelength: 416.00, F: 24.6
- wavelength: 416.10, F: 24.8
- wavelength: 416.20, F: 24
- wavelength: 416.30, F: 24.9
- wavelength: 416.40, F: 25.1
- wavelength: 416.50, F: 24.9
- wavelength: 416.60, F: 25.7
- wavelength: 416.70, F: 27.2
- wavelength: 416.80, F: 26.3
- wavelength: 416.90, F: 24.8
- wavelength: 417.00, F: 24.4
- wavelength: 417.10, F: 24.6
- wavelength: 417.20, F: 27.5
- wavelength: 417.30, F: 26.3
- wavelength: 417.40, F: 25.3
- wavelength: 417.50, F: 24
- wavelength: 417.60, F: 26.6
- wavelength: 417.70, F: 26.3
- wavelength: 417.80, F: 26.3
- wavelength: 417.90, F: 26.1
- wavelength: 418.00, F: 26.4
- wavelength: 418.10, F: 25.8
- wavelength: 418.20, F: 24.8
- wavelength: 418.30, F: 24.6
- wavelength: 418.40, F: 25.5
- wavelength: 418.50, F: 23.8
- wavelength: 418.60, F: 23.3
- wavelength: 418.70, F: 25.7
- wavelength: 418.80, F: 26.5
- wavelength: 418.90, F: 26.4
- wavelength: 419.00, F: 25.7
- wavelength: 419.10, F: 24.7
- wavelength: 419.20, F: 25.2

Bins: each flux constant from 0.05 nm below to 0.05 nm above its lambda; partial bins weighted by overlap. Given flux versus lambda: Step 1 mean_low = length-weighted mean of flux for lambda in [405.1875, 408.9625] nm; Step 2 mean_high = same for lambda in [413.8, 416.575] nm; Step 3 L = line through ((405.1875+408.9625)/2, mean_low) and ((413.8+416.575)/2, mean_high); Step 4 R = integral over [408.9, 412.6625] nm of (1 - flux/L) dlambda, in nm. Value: 0.21 nm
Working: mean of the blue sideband 26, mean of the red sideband 25.3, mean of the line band 24.2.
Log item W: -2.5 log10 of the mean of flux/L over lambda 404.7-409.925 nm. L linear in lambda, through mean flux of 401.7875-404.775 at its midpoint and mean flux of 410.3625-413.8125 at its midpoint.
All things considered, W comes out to -0.07 mag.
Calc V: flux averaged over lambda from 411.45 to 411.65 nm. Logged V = 23.6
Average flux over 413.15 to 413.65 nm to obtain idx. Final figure 25.2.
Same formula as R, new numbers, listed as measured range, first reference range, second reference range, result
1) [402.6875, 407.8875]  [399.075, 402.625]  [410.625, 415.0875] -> -0.14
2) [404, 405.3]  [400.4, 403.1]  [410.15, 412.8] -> -0.15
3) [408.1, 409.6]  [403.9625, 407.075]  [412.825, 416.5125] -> 0.10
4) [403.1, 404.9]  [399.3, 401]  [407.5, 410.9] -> -0.01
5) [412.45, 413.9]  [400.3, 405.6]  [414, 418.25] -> 0.02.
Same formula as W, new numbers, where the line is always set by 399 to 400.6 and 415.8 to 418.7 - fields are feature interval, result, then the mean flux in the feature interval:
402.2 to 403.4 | 0.07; 23.7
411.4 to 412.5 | 0.04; 24.3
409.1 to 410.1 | 0.05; 24.1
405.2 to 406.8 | -0.07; 26.9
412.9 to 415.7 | 0.00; 25.3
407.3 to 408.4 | 0.02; 24.8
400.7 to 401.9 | -0.04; 26.3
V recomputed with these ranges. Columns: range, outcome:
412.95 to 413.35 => 24.7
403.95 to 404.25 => 24.6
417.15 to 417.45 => 26.4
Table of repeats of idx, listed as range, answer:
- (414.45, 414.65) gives 26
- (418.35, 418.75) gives 24.6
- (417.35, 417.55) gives 24.6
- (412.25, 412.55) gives 24.7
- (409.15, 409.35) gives 24.4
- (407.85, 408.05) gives 25.2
